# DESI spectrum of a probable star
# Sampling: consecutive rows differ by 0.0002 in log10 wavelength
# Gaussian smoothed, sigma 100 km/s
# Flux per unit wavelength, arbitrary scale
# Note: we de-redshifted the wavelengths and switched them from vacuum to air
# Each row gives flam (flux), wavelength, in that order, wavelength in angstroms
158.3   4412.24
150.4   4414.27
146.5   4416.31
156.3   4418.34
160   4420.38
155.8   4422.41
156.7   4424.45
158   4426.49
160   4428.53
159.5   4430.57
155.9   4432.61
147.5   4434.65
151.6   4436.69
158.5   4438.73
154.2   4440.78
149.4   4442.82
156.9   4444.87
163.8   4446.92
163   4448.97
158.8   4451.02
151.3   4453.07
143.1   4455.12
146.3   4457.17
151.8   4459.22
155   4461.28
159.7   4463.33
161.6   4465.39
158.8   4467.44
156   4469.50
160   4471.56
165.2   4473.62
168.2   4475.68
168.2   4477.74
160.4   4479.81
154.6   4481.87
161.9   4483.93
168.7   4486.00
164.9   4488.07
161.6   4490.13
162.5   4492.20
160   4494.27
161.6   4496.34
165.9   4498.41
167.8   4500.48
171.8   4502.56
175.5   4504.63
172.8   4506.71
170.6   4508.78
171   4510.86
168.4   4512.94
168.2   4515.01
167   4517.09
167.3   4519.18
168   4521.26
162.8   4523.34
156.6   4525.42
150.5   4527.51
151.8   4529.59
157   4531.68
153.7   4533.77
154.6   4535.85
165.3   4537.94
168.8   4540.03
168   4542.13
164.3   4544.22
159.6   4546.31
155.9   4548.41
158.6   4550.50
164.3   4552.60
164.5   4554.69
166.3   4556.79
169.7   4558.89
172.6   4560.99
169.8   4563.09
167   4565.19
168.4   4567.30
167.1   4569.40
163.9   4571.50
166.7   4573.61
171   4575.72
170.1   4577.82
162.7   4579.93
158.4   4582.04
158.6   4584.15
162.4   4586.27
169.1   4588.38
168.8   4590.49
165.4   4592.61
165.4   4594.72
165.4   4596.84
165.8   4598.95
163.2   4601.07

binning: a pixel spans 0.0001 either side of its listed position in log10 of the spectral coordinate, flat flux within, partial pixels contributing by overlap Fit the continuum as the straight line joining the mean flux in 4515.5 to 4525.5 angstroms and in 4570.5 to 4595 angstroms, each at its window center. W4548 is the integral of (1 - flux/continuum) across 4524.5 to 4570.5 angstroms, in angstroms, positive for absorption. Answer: 0.8 angstroms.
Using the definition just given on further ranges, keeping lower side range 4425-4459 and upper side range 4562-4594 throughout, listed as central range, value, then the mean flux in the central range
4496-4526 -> -1.4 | 168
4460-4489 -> -0.7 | 162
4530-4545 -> 0.1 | 161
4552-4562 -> -0.2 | 168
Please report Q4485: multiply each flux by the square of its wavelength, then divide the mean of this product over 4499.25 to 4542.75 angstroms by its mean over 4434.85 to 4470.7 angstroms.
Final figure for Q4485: 1.09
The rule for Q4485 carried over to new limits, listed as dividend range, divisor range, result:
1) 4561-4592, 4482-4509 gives 1.04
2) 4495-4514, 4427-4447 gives 1.12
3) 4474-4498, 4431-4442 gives 1.08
